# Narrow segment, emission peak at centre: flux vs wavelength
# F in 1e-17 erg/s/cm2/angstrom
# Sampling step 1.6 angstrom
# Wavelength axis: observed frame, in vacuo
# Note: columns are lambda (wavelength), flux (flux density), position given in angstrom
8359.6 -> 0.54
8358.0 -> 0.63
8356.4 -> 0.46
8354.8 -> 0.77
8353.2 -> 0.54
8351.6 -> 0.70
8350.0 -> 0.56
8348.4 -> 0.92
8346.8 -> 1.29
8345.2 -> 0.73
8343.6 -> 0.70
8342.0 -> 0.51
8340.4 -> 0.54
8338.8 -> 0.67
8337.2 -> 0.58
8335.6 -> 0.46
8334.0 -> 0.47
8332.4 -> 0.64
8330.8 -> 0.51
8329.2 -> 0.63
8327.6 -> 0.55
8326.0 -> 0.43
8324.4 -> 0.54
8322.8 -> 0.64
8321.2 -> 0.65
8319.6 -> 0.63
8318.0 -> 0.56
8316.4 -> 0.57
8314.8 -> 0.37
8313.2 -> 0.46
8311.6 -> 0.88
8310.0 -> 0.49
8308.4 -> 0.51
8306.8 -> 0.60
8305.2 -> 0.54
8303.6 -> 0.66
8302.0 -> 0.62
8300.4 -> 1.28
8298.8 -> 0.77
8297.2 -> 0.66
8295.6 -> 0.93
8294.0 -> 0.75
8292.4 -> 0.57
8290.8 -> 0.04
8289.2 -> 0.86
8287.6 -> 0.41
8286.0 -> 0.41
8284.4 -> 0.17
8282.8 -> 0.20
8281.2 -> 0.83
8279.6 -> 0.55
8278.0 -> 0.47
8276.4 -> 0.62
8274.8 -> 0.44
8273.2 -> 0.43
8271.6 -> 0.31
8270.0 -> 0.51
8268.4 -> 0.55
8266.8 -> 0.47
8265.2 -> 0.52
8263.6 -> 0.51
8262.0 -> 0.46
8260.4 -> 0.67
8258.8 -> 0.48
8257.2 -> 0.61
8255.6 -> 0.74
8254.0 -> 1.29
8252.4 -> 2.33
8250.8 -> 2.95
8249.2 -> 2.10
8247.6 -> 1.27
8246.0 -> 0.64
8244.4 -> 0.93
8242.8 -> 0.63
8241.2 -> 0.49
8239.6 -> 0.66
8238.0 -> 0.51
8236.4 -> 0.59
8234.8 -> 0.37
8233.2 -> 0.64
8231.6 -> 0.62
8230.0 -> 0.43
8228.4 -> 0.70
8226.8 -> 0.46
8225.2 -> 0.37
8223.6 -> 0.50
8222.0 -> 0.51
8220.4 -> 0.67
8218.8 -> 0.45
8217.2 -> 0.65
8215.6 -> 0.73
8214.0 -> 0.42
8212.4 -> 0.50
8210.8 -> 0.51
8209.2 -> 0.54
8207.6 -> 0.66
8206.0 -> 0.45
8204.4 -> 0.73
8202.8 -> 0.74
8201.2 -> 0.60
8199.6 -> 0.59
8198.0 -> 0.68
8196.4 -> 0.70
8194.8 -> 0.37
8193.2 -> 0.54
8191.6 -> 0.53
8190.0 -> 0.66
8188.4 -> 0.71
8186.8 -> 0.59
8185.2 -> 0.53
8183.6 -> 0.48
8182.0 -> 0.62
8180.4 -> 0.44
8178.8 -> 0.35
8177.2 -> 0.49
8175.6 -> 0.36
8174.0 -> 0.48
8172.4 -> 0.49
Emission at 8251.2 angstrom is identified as H-gamma 4340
